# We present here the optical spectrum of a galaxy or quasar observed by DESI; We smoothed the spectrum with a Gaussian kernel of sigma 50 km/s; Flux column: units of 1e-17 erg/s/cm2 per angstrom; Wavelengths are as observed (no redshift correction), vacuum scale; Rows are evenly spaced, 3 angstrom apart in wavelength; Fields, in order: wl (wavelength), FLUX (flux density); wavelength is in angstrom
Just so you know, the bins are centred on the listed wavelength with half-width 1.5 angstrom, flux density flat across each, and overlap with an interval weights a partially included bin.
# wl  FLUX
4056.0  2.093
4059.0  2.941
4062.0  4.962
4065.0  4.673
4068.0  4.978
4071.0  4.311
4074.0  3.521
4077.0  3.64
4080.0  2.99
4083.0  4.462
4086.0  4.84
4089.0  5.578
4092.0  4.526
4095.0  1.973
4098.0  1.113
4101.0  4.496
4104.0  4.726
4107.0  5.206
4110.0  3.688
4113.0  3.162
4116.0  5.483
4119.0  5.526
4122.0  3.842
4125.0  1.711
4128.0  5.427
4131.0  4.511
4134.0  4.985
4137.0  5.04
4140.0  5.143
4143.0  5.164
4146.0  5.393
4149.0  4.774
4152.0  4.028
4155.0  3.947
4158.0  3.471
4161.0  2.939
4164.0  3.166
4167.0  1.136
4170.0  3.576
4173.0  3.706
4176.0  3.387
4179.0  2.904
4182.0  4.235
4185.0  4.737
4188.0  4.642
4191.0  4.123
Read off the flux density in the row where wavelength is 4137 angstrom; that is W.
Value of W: 5.04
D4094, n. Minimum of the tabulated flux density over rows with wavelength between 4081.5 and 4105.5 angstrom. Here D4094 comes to 1.113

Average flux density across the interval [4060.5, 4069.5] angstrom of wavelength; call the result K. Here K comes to 4.87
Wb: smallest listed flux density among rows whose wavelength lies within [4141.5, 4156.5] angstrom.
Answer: 3.947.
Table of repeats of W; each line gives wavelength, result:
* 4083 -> 4.462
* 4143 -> 5.164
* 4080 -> 2.99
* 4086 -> 4.84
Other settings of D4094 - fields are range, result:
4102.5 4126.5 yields 1.711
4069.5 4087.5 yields 2.99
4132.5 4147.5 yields 4.985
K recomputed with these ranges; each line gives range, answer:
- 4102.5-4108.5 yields 4.97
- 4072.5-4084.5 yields 3.65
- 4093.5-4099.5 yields 1.54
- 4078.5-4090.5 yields 4.47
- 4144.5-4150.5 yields 5.08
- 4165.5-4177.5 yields 2.95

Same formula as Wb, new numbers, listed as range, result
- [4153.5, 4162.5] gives 2.939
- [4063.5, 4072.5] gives 4.311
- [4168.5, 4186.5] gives 2.904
